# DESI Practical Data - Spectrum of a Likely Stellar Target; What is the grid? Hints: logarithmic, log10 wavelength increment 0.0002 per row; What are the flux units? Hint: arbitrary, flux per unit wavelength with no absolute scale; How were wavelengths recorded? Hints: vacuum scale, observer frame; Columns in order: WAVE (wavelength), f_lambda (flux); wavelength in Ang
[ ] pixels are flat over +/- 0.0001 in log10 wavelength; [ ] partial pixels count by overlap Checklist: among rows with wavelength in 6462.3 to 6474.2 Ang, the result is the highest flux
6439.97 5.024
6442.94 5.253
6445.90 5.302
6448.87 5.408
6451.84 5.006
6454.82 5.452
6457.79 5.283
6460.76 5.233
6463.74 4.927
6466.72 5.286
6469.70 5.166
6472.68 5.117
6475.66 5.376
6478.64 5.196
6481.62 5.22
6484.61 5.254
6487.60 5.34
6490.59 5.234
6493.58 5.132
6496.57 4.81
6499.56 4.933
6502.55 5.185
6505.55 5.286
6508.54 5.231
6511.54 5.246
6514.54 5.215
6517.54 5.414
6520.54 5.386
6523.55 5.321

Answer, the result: 5.286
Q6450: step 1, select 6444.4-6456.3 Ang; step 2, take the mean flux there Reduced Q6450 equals 5.29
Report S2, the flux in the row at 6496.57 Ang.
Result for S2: 4.81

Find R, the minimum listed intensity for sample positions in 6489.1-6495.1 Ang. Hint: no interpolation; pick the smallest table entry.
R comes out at 5.132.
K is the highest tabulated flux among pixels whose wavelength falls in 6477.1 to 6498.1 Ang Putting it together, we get 5.34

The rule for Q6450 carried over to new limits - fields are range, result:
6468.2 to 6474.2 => 5.14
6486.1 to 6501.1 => 5.09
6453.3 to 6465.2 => 5.22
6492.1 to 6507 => 5.07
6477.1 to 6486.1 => 5.23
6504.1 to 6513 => 5.26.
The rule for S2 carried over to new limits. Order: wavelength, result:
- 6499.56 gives 4.933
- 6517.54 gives 5.414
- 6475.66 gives 5.376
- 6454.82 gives 5.452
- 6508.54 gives 5.231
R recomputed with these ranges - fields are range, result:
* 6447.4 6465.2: 4.927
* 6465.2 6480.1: 5.117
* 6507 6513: 5.231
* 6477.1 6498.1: 4.81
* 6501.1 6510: 5.185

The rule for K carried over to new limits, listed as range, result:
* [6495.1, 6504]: 5.185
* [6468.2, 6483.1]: 5.376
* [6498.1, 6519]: 5.414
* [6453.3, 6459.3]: 5.452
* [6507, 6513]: 5.246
